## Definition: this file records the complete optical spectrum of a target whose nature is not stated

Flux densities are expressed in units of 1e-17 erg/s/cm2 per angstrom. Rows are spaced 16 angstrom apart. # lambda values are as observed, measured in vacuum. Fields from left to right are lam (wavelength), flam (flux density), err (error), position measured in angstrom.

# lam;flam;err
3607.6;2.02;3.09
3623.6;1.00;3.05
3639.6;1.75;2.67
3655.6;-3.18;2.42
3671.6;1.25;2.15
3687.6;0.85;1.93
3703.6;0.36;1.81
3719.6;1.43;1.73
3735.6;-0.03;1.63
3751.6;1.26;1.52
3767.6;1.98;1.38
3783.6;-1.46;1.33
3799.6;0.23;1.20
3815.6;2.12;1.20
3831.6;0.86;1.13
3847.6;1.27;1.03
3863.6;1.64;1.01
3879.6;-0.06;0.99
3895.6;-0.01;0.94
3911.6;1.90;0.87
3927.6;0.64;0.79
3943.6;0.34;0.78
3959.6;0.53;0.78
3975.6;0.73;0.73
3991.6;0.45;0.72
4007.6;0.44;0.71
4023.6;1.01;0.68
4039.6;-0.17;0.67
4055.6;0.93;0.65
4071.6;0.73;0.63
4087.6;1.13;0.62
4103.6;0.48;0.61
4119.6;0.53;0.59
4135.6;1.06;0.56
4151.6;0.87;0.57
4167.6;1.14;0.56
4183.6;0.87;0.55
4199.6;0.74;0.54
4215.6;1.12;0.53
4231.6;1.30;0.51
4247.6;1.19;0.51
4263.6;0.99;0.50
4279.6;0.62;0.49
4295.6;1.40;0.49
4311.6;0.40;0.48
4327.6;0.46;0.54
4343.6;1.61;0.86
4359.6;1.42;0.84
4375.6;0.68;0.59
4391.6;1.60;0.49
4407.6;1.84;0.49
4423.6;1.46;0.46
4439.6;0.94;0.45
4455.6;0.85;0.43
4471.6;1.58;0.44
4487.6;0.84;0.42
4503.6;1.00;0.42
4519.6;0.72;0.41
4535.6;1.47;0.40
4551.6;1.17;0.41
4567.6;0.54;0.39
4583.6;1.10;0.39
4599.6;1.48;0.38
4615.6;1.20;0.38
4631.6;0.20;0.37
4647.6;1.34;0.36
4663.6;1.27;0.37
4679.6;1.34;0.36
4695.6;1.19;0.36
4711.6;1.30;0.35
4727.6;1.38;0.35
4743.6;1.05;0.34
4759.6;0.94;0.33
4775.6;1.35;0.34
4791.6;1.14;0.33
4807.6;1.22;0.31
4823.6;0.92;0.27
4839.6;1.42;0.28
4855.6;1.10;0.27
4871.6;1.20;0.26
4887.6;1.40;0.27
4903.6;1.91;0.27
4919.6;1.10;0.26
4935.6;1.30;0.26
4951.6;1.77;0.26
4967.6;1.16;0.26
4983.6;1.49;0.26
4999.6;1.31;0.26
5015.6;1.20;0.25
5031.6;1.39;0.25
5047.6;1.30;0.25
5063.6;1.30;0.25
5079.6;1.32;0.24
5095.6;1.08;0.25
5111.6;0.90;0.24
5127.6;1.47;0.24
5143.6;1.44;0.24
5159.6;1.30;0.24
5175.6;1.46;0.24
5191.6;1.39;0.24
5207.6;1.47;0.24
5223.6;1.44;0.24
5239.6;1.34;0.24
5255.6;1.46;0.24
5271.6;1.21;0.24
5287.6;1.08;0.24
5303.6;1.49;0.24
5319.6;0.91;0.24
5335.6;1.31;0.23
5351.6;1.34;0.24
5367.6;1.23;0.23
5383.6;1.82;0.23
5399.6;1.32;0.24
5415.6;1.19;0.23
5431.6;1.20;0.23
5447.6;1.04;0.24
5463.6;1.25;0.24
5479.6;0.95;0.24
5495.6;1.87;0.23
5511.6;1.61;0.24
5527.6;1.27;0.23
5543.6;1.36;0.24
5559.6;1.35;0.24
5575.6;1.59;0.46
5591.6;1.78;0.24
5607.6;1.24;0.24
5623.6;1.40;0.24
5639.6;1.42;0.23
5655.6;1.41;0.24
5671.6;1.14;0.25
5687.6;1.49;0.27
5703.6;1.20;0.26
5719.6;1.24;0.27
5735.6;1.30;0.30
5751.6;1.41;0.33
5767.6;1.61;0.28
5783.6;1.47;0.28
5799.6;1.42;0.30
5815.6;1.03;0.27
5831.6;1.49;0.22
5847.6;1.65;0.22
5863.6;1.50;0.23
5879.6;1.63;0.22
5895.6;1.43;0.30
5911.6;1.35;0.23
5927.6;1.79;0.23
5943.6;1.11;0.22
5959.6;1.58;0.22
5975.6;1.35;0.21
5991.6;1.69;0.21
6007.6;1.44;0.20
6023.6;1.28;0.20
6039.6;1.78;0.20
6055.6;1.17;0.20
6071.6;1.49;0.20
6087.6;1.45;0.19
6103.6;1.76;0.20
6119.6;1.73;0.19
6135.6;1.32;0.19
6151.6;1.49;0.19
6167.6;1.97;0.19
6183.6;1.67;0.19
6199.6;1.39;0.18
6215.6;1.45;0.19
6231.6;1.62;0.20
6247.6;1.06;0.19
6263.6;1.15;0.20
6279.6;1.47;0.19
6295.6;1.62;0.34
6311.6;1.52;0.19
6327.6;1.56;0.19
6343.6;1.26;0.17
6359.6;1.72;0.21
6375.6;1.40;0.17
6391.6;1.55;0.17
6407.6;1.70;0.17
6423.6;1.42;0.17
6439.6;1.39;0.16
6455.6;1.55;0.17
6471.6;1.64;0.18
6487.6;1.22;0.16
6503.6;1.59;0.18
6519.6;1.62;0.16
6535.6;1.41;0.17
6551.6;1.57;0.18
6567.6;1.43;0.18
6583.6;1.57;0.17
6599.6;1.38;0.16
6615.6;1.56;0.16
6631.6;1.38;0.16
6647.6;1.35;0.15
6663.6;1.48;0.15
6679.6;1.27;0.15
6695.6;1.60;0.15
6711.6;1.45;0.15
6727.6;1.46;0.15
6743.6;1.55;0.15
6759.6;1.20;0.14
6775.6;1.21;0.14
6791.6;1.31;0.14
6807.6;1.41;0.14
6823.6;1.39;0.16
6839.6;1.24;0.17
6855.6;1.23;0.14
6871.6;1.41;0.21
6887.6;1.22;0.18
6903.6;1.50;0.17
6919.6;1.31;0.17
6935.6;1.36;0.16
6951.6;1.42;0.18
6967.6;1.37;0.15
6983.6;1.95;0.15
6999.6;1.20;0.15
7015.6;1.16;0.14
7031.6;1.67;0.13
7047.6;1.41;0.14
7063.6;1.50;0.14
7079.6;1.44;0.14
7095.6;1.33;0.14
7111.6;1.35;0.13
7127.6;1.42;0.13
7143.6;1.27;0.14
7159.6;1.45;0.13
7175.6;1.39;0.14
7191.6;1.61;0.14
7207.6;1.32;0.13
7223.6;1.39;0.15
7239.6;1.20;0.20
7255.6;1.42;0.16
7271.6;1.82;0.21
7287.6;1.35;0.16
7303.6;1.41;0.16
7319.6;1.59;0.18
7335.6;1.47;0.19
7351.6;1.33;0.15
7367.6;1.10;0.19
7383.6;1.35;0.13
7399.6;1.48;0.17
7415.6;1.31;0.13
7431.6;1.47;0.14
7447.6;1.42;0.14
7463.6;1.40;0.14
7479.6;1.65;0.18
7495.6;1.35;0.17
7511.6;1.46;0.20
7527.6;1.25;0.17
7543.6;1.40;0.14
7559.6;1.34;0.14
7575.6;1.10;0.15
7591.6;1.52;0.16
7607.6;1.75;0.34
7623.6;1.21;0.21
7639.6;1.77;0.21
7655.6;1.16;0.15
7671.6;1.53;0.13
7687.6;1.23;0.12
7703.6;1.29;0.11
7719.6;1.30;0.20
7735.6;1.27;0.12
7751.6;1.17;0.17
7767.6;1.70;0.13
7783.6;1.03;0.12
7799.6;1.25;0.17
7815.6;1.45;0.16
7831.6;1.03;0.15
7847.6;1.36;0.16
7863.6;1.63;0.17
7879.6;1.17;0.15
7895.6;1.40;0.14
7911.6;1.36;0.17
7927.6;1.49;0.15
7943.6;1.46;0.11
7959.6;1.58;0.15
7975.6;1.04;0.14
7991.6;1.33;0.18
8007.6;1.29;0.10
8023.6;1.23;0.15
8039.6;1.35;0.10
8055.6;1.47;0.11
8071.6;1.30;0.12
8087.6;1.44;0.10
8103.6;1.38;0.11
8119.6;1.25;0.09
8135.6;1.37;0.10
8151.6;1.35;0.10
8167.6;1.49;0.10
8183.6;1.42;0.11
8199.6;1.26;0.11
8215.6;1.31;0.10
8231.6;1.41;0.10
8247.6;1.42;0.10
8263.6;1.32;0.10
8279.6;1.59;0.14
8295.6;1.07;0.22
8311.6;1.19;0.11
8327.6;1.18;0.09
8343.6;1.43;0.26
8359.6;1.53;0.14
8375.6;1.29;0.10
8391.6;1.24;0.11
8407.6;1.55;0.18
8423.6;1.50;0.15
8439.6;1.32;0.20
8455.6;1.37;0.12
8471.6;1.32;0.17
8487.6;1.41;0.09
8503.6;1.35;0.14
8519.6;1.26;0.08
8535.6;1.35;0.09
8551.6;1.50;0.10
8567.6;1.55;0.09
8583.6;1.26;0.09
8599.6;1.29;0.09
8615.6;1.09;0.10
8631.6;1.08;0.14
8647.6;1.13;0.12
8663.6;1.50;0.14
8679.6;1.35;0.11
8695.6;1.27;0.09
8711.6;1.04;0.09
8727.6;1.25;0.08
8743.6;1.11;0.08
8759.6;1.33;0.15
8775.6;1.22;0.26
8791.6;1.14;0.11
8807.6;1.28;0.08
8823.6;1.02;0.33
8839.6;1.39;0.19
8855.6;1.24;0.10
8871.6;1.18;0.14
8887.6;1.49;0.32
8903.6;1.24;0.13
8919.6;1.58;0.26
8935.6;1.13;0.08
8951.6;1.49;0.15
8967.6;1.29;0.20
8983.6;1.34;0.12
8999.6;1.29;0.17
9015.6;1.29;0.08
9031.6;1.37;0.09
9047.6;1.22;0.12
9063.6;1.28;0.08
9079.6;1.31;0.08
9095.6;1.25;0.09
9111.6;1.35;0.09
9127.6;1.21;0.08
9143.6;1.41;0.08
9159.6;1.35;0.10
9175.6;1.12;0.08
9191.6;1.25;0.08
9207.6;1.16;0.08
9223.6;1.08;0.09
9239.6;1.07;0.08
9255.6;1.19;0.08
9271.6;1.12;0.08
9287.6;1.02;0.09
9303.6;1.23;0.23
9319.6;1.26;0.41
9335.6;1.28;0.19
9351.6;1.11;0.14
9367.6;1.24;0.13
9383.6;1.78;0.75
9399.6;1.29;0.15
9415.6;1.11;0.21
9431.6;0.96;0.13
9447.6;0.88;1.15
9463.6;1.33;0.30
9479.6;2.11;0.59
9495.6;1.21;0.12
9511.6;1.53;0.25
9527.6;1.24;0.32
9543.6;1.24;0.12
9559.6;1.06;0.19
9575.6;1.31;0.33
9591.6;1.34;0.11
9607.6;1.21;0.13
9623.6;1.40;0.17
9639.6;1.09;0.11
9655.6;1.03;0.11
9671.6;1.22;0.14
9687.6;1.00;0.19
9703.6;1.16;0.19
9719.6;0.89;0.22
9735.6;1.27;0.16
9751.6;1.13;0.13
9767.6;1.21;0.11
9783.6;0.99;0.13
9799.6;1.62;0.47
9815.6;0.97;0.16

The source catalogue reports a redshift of 0.088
